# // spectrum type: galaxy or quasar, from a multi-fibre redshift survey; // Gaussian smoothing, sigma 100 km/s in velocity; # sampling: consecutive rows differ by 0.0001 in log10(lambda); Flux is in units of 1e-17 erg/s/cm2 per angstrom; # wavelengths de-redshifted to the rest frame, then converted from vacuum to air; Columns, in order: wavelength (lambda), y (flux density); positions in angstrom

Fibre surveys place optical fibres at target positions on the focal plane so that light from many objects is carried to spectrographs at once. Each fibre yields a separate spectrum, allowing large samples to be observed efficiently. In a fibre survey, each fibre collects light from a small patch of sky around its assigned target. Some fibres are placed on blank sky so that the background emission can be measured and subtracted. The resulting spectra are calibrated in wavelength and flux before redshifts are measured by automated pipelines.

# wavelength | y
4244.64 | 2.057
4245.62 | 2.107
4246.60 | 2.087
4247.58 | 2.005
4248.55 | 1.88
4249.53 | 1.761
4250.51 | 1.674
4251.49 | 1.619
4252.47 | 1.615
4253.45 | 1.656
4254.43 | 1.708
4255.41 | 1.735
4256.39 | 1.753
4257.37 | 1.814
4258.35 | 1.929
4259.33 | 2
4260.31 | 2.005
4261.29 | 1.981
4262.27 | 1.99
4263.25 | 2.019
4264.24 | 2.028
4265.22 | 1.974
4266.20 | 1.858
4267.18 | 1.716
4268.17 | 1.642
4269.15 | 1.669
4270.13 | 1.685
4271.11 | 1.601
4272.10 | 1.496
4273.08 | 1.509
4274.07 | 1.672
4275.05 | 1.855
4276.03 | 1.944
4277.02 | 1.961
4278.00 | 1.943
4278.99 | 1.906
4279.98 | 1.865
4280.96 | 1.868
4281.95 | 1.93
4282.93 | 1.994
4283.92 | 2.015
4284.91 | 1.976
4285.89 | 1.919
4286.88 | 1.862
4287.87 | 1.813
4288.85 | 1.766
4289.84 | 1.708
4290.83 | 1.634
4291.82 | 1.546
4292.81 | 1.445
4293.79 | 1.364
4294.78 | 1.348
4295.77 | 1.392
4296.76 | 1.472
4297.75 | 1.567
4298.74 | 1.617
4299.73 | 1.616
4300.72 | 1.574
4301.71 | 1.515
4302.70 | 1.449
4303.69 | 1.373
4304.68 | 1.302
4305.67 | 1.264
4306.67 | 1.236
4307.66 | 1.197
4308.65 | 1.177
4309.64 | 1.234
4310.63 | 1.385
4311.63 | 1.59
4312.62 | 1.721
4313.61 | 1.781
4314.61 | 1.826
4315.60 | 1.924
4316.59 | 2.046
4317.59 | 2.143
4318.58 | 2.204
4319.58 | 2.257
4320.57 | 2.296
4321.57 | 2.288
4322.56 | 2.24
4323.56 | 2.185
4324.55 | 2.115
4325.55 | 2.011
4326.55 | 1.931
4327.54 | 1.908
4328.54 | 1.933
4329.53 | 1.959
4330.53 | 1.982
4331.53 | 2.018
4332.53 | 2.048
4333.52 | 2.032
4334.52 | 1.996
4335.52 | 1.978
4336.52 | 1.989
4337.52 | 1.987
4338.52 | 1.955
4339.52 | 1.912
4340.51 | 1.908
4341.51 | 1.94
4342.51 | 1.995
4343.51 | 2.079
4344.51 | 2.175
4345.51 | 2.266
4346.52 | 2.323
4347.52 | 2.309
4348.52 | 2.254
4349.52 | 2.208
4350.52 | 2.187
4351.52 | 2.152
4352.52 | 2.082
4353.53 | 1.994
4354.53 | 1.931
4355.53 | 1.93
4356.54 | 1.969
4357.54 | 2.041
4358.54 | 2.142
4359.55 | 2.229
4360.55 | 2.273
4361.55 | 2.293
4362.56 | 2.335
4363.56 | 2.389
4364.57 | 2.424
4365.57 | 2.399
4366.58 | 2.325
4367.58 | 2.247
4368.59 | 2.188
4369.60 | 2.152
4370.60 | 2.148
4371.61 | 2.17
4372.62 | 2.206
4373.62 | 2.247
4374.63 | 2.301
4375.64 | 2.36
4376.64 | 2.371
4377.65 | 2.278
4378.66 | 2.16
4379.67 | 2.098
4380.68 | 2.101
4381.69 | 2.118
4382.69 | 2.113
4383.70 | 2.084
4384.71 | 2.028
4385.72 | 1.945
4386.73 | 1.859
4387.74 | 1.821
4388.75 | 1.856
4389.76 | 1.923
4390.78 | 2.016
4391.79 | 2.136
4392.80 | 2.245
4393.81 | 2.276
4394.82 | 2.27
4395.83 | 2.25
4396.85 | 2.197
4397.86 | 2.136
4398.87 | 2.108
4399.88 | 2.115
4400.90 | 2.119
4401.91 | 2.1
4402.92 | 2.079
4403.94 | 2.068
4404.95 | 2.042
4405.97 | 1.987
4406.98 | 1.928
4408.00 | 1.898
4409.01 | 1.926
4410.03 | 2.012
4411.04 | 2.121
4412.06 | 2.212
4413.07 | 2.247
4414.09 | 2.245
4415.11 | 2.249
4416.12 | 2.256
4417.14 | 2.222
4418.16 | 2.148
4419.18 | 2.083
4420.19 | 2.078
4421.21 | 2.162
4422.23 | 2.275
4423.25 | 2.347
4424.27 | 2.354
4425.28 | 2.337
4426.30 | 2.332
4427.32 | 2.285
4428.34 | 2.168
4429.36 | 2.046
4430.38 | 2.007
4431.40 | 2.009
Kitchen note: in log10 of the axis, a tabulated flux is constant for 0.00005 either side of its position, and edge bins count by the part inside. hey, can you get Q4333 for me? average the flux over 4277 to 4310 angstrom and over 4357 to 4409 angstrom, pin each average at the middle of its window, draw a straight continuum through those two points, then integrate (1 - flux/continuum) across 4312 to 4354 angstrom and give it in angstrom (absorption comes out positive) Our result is -4.9 angstrom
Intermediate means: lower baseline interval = 1.61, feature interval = 2.06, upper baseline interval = 2.15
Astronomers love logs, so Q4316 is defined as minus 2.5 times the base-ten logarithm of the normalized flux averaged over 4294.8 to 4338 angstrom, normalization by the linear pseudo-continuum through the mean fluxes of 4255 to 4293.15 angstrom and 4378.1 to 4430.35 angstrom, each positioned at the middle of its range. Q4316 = 0.084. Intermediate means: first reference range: 1.82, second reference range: 2.12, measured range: 1.78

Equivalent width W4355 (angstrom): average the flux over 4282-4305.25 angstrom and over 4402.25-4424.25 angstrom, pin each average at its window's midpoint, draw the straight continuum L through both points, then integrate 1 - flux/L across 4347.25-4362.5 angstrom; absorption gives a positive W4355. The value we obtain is -2.1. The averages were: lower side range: 1.63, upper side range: 2.13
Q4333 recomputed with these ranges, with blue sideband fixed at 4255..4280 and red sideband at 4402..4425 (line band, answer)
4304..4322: 2.0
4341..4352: -1.0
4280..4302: 2.2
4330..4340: -0.1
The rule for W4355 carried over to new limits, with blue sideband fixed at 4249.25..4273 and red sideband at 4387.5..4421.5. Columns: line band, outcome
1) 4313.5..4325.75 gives -1.27 angstrom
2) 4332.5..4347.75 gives -0.70 angstrom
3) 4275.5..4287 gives -0.66 angstrom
